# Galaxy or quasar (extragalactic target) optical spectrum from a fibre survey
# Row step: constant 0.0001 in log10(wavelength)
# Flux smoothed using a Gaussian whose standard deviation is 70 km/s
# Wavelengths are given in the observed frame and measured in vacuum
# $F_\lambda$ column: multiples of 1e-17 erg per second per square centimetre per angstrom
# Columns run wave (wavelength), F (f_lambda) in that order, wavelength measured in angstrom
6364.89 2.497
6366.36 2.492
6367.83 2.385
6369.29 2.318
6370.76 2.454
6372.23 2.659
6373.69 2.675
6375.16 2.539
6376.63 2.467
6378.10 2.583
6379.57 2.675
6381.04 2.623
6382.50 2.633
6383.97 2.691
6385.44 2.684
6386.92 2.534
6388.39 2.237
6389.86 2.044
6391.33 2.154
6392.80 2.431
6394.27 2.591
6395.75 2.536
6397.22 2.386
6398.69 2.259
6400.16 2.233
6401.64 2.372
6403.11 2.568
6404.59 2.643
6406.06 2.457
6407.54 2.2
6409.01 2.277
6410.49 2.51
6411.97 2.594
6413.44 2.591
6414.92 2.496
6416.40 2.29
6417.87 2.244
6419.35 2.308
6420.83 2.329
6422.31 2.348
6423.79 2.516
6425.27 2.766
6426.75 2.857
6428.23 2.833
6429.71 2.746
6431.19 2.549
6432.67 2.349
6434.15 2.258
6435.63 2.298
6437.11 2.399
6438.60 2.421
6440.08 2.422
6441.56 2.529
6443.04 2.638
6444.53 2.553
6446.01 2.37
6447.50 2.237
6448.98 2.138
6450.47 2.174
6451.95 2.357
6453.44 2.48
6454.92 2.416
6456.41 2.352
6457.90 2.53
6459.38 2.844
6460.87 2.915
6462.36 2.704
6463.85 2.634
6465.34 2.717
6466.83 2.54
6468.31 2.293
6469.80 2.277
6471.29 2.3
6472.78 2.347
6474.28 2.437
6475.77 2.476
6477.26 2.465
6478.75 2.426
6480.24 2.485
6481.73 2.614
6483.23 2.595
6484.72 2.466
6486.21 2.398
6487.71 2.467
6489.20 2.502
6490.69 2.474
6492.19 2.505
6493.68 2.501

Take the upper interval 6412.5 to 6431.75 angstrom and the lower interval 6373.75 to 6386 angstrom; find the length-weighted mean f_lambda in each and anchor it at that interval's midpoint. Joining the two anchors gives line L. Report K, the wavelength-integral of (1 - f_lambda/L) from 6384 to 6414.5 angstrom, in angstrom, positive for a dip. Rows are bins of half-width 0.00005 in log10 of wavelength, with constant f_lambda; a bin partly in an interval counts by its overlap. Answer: 1.81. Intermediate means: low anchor 2.61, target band 2.42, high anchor 2.53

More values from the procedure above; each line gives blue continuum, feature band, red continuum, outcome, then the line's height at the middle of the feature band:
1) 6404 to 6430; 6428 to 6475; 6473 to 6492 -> 0.4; 2.49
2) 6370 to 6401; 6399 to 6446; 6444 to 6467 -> 0.4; 2.49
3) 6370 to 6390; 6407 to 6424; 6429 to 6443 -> 0.7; 2.49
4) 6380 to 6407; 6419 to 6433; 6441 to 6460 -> -0.8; 2.44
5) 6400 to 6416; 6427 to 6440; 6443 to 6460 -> -0.3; 2.43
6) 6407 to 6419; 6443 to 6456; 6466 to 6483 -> 0.3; 2.42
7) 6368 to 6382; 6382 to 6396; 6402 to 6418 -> 0.4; 2.51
